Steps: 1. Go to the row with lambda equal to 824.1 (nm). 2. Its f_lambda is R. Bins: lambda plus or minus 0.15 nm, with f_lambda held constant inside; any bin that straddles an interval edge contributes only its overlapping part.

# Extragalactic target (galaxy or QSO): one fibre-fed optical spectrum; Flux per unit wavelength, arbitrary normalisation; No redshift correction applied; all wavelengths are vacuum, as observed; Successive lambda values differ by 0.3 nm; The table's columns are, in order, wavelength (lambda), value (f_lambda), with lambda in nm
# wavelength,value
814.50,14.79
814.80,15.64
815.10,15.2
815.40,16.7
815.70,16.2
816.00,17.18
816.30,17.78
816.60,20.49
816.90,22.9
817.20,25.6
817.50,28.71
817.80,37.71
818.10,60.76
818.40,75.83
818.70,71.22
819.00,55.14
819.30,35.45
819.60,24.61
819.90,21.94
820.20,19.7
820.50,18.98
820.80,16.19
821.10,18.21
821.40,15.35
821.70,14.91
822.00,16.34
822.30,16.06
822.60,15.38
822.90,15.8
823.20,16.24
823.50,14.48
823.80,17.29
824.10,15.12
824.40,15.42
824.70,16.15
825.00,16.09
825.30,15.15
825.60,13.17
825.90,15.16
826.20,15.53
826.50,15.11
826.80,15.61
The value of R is 15.12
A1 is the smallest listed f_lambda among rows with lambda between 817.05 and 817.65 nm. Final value 25.6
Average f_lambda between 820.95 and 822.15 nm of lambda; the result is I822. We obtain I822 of 16.2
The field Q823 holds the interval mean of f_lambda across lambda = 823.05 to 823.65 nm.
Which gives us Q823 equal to 15.4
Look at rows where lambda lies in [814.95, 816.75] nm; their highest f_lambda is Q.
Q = 20.49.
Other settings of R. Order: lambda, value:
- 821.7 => 14.91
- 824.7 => 16.15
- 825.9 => 15.16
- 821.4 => 15.35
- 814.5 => 14.79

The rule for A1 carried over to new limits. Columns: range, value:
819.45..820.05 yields 21.94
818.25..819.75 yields 24.61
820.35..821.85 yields 14.91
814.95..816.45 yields 15.2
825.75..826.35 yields 15.16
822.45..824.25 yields 14.48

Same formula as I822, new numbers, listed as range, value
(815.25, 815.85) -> 16.4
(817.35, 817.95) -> 33.2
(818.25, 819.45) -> 59.4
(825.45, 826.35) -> 14.6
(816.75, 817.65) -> 25.7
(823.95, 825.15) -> 15.7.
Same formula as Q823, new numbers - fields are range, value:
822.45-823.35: 15.8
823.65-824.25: 16.2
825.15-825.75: 14.2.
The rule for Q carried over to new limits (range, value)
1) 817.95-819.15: 75.83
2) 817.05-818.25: 60.76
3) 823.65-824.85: 17.29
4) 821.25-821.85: 15.35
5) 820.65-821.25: 18.21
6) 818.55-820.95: 71.22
